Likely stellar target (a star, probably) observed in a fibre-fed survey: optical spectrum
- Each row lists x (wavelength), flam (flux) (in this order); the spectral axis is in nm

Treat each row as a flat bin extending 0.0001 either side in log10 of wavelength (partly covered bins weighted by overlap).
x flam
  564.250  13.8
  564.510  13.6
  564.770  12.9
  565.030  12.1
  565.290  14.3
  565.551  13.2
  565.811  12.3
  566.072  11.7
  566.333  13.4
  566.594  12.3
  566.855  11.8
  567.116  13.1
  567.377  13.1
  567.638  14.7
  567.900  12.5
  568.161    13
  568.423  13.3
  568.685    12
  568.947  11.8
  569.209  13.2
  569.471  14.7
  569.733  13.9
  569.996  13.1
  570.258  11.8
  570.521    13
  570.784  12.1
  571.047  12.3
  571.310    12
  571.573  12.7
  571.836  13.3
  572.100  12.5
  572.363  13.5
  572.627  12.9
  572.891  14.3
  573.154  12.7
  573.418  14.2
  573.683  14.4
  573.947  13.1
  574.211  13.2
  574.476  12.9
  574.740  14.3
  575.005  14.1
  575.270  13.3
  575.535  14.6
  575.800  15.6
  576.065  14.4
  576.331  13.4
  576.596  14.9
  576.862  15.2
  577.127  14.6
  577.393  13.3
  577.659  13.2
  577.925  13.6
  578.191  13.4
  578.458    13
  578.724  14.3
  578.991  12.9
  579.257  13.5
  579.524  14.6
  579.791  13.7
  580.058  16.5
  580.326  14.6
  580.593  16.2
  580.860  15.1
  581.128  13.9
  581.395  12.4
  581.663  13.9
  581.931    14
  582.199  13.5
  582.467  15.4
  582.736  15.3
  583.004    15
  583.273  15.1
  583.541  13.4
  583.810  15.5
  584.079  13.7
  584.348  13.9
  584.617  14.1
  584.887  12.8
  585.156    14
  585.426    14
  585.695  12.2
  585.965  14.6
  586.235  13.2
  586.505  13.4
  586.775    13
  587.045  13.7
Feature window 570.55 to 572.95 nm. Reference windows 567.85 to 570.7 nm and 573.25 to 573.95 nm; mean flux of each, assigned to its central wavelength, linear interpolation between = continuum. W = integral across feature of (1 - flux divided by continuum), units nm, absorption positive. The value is 0.13 nm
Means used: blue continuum 12.9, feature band 12.8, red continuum 14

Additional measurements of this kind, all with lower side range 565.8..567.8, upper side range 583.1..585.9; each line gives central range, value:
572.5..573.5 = -0.02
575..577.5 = -0.18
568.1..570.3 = -0.01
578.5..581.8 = -0.15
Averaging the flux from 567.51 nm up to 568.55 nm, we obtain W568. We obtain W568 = 13.4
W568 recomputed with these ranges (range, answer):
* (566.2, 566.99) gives 12.5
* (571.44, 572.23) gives 12.8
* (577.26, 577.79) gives 13.2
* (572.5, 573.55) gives 13.5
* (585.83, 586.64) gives 13.7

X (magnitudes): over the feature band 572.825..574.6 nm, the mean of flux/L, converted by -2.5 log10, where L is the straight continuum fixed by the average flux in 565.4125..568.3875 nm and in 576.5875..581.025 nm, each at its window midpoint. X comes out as 0.010 mag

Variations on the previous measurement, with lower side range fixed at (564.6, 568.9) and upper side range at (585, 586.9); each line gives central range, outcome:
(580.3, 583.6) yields -0.087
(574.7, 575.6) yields -0.071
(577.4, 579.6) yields -0.023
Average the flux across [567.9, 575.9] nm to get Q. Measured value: 13.2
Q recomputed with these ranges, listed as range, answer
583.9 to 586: 13.7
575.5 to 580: 14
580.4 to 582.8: 14.4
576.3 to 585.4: 14.2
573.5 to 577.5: 14.1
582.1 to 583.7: 14.7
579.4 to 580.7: 15.1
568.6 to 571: 12.8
